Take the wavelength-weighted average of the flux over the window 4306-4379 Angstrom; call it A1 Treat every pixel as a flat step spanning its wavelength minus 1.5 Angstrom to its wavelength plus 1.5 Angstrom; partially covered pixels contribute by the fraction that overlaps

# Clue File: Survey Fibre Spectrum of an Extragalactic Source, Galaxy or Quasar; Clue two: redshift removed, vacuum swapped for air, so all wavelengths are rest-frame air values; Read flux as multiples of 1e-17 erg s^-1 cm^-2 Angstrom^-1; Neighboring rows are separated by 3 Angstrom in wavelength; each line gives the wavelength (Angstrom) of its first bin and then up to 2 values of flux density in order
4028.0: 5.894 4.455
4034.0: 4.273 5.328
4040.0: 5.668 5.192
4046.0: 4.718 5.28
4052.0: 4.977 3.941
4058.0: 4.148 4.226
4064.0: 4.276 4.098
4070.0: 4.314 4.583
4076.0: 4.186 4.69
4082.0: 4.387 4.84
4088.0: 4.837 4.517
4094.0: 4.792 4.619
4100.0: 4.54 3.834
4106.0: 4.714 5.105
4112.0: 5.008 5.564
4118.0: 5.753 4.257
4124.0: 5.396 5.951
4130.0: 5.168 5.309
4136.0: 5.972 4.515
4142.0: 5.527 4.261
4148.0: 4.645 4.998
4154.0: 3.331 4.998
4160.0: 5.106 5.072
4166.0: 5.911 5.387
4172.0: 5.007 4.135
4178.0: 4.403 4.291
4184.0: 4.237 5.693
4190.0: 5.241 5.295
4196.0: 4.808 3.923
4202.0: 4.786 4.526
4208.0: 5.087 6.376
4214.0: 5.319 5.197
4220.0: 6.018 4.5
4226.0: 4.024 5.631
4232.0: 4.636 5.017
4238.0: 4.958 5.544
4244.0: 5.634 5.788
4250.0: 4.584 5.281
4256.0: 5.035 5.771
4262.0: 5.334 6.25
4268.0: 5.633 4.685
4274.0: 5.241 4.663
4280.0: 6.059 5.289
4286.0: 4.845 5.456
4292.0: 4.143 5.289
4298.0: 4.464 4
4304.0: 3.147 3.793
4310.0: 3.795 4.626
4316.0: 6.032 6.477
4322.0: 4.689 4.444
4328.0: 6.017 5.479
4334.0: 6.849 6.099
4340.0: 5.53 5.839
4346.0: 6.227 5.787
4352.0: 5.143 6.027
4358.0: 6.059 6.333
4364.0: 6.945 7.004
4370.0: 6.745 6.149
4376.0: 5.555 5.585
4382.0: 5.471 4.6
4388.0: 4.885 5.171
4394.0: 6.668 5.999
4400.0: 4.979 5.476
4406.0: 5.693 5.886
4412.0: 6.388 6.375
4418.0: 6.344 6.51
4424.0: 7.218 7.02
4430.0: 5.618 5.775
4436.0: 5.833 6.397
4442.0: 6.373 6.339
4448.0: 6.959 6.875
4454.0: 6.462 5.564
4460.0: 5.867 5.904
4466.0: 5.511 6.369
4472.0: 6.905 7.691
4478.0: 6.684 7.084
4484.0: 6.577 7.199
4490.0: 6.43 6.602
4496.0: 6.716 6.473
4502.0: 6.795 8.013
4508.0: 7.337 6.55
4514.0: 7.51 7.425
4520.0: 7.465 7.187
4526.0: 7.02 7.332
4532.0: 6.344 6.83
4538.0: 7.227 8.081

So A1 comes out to 5.75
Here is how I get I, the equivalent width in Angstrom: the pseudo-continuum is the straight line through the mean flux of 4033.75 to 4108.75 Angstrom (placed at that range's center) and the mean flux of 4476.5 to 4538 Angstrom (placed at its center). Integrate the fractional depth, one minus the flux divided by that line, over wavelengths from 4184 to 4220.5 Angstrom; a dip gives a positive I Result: 1.37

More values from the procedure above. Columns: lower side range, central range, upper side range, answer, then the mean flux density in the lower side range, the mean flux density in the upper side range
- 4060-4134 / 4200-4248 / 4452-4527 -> 2.1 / 4.76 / 6.77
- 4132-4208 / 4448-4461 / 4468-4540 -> 0.8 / 4.86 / 7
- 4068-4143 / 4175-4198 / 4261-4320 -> 0.6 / 4.89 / 4.95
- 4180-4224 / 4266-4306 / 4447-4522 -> 5.0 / 5.03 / 6.76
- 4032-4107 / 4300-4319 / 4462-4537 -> 4.7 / 4.6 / 6.89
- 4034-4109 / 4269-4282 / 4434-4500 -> 0.9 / 4.62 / 6.49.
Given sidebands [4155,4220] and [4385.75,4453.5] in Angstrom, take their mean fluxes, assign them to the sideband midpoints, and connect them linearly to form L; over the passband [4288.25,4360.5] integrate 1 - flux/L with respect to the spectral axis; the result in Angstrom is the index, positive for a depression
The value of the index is 5.47 Angstrom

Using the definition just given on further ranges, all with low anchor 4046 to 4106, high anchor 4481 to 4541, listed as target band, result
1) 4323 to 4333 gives 1.0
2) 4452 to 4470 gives 2.1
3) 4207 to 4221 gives -0.8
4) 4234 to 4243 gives 0.4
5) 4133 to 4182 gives 0.9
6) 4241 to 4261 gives 0.5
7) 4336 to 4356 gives 0.9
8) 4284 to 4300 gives 2.6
